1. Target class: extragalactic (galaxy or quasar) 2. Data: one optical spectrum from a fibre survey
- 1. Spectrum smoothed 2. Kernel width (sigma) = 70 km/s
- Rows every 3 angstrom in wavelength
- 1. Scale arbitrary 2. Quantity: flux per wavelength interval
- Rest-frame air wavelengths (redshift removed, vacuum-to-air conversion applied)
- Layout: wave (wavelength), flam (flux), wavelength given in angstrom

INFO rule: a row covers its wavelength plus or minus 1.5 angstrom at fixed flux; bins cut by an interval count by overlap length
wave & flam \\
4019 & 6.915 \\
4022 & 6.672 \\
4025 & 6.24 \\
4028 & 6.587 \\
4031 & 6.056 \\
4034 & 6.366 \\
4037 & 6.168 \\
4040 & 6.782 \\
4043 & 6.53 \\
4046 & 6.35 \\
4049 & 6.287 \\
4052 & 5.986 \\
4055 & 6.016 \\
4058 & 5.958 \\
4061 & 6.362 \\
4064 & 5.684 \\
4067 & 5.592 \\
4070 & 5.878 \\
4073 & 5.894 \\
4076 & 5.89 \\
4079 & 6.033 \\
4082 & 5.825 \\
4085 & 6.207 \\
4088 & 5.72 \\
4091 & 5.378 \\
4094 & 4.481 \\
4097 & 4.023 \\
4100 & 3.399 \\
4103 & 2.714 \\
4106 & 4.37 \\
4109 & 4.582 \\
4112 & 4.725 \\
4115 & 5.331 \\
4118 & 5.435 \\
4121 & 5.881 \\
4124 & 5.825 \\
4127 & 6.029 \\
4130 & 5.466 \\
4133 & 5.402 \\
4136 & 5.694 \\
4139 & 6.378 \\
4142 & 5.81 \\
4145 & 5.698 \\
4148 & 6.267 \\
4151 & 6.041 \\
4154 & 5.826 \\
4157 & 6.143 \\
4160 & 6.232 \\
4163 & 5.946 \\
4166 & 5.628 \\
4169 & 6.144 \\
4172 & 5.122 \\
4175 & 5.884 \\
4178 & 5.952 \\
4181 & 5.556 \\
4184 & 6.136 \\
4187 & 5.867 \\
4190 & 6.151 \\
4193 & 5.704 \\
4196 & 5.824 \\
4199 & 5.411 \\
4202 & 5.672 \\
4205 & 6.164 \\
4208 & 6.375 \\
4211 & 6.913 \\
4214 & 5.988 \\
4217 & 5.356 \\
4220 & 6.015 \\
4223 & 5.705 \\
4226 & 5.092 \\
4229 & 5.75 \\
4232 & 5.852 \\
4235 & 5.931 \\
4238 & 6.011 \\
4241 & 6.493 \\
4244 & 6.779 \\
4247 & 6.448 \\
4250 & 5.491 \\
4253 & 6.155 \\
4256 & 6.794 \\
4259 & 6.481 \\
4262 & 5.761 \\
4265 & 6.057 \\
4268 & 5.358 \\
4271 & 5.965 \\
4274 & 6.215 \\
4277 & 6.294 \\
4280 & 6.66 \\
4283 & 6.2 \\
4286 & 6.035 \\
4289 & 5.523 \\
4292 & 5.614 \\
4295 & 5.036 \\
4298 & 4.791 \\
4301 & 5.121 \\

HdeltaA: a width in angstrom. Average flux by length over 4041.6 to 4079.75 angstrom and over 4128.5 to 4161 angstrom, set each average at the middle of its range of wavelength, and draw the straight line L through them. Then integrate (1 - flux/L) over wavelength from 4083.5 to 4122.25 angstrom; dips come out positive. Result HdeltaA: 7.70 angstrom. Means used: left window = 6.03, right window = 5.9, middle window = 4.78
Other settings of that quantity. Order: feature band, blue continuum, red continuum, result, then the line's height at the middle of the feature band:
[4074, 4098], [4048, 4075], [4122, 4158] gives 1.8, 5.93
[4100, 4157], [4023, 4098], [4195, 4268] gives 5.7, 5.97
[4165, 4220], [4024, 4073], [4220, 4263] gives 1.8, 6.08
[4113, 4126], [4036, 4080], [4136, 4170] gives 0.9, 6.03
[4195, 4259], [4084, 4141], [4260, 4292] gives -3.3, 5.73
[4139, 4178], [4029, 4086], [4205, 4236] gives 0.4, 5.98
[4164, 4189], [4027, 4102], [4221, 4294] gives 0.5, 5.92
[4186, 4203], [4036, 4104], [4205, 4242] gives 0.4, 5.9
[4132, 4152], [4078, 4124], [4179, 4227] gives -2.2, 5.33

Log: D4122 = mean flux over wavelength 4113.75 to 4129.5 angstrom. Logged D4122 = 5.69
